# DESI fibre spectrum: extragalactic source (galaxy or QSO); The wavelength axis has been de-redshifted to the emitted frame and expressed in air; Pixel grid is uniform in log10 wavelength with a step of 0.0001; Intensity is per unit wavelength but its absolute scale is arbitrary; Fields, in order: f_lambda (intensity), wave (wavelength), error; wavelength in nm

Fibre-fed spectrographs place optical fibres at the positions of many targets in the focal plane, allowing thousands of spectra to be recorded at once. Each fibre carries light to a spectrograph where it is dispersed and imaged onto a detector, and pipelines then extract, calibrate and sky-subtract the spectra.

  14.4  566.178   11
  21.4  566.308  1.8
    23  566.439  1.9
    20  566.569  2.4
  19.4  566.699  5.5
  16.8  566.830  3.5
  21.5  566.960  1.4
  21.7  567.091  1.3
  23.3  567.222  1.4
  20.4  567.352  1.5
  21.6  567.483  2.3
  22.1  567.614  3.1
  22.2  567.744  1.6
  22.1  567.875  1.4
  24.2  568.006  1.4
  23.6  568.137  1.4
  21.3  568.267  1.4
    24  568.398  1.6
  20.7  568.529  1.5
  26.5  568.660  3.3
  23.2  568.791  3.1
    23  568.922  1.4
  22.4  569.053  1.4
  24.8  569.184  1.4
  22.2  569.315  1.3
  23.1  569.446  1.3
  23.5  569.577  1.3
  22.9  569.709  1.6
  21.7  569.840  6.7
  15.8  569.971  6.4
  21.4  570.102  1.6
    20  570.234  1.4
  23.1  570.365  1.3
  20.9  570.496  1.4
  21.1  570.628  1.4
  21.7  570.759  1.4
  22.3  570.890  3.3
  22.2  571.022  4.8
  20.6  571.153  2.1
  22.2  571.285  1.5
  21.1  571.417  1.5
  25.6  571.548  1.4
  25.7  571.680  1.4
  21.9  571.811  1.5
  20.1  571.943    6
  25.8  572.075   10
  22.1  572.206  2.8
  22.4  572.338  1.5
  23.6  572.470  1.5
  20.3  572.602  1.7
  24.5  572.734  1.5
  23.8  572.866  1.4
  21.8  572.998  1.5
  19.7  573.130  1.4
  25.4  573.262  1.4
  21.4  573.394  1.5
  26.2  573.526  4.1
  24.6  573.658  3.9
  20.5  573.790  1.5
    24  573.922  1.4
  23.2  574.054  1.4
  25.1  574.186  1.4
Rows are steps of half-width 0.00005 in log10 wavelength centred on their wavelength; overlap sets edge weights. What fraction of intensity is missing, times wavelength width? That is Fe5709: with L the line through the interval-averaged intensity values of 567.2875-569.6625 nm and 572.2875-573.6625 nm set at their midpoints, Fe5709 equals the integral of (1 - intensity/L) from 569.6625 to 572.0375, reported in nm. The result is 0.12 nm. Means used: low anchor 22.8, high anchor 23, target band 21.7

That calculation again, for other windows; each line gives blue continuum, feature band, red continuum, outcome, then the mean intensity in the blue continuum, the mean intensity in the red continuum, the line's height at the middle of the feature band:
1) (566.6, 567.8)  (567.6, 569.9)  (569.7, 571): -0.217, 21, 21.1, 21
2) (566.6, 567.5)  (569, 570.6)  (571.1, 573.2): -0.010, 20.6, 22.6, 21.7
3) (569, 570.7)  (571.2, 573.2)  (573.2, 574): 0.023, 21.8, 23.7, 23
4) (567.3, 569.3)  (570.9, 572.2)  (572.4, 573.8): 0.010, 22.8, 23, 22.9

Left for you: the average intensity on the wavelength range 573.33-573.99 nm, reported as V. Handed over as 23.4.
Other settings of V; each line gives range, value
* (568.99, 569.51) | 23.1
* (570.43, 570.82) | 21.2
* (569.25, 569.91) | 22.6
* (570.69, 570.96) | 22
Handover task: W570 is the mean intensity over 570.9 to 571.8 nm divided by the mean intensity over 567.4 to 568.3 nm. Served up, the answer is 1.02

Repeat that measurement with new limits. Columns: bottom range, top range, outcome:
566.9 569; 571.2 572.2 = 1.02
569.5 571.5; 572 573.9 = 1.07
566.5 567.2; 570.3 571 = 1.09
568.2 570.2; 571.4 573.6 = 1.03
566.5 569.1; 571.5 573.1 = 1.05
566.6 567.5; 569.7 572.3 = 1.06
